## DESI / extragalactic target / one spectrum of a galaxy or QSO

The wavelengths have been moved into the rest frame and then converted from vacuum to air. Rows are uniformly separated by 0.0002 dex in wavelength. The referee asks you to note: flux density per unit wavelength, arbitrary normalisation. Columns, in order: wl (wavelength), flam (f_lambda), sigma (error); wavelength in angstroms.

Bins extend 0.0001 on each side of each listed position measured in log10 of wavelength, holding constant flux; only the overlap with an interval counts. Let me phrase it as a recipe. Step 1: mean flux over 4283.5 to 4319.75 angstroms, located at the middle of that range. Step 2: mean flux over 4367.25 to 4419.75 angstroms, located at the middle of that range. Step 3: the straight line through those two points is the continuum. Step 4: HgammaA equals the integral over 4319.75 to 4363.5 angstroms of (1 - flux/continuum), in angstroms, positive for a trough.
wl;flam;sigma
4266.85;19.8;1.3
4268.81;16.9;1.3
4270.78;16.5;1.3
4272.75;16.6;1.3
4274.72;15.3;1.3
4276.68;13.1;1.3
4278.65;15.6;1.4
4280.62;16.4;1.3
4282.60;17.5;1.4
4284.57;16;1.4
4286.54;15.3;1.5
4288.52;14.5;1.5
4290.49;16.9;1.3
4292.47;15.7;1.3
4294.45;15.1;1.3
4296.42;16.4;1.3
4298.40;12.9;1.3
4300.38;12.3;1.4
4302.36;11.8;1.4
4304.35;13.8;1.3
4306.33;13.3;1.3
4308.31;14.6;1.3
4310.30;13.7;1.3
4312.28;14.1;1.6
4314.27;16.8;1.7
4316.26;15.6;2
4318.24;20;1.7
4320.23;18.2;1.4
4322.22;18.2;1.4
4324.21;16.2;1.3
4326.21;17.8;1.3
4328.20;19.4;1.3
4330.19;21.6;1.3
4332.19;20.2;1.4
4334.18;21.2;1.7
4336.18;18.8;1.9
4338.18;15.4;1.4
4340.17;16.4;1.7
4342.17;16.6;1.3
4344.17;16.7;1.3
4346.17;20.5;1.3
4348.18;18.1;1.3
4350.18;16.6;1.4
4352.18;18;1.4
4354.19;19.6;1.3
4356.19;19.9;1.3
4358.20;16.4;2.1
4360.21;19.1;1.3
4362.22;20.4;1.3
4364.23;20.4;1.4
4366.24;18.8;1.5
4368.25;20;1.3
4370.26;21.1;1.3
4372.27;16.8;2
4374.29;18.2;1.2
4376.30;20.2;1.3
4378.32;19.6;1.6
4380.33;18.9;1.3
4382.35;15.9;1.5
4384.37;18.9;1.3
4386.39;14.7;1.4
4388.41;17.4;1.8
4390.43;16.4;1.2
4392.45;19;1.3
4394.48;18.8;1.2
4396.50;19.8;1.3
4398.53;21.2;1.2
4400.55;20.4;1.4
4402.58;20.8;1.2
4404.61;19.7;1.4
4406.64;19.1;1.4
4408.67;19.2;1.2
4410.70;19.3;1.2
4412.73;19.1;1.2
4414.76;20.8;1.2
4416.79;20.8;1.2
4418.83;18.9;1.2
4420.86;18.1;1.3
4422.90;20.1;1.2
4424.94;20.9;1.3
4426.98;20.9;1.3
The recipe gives -4.4 angstroms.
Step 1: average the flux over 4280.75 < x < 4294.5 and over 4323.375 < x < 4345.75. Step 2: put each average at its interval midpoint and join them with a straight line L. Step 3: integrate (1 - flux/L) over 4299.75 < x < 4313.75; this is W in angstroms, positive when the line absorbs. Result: 2.8 angstroms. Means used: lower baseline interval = 15.9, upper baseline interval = 18.3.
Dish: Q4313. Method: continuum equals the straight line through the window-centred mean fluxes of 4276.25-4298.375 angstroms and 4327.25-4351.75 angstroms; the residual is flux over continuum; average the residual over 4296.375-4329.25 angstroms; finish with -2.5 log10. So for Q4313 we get 0.10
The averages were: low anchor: 15.6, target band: 15.6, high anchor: 18.4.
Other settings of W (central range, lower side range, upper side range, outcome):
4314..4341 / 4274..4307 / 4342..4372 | -2.0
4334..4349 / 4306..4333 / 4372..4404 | -0.1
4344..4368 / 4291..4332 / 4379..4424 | -1.9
